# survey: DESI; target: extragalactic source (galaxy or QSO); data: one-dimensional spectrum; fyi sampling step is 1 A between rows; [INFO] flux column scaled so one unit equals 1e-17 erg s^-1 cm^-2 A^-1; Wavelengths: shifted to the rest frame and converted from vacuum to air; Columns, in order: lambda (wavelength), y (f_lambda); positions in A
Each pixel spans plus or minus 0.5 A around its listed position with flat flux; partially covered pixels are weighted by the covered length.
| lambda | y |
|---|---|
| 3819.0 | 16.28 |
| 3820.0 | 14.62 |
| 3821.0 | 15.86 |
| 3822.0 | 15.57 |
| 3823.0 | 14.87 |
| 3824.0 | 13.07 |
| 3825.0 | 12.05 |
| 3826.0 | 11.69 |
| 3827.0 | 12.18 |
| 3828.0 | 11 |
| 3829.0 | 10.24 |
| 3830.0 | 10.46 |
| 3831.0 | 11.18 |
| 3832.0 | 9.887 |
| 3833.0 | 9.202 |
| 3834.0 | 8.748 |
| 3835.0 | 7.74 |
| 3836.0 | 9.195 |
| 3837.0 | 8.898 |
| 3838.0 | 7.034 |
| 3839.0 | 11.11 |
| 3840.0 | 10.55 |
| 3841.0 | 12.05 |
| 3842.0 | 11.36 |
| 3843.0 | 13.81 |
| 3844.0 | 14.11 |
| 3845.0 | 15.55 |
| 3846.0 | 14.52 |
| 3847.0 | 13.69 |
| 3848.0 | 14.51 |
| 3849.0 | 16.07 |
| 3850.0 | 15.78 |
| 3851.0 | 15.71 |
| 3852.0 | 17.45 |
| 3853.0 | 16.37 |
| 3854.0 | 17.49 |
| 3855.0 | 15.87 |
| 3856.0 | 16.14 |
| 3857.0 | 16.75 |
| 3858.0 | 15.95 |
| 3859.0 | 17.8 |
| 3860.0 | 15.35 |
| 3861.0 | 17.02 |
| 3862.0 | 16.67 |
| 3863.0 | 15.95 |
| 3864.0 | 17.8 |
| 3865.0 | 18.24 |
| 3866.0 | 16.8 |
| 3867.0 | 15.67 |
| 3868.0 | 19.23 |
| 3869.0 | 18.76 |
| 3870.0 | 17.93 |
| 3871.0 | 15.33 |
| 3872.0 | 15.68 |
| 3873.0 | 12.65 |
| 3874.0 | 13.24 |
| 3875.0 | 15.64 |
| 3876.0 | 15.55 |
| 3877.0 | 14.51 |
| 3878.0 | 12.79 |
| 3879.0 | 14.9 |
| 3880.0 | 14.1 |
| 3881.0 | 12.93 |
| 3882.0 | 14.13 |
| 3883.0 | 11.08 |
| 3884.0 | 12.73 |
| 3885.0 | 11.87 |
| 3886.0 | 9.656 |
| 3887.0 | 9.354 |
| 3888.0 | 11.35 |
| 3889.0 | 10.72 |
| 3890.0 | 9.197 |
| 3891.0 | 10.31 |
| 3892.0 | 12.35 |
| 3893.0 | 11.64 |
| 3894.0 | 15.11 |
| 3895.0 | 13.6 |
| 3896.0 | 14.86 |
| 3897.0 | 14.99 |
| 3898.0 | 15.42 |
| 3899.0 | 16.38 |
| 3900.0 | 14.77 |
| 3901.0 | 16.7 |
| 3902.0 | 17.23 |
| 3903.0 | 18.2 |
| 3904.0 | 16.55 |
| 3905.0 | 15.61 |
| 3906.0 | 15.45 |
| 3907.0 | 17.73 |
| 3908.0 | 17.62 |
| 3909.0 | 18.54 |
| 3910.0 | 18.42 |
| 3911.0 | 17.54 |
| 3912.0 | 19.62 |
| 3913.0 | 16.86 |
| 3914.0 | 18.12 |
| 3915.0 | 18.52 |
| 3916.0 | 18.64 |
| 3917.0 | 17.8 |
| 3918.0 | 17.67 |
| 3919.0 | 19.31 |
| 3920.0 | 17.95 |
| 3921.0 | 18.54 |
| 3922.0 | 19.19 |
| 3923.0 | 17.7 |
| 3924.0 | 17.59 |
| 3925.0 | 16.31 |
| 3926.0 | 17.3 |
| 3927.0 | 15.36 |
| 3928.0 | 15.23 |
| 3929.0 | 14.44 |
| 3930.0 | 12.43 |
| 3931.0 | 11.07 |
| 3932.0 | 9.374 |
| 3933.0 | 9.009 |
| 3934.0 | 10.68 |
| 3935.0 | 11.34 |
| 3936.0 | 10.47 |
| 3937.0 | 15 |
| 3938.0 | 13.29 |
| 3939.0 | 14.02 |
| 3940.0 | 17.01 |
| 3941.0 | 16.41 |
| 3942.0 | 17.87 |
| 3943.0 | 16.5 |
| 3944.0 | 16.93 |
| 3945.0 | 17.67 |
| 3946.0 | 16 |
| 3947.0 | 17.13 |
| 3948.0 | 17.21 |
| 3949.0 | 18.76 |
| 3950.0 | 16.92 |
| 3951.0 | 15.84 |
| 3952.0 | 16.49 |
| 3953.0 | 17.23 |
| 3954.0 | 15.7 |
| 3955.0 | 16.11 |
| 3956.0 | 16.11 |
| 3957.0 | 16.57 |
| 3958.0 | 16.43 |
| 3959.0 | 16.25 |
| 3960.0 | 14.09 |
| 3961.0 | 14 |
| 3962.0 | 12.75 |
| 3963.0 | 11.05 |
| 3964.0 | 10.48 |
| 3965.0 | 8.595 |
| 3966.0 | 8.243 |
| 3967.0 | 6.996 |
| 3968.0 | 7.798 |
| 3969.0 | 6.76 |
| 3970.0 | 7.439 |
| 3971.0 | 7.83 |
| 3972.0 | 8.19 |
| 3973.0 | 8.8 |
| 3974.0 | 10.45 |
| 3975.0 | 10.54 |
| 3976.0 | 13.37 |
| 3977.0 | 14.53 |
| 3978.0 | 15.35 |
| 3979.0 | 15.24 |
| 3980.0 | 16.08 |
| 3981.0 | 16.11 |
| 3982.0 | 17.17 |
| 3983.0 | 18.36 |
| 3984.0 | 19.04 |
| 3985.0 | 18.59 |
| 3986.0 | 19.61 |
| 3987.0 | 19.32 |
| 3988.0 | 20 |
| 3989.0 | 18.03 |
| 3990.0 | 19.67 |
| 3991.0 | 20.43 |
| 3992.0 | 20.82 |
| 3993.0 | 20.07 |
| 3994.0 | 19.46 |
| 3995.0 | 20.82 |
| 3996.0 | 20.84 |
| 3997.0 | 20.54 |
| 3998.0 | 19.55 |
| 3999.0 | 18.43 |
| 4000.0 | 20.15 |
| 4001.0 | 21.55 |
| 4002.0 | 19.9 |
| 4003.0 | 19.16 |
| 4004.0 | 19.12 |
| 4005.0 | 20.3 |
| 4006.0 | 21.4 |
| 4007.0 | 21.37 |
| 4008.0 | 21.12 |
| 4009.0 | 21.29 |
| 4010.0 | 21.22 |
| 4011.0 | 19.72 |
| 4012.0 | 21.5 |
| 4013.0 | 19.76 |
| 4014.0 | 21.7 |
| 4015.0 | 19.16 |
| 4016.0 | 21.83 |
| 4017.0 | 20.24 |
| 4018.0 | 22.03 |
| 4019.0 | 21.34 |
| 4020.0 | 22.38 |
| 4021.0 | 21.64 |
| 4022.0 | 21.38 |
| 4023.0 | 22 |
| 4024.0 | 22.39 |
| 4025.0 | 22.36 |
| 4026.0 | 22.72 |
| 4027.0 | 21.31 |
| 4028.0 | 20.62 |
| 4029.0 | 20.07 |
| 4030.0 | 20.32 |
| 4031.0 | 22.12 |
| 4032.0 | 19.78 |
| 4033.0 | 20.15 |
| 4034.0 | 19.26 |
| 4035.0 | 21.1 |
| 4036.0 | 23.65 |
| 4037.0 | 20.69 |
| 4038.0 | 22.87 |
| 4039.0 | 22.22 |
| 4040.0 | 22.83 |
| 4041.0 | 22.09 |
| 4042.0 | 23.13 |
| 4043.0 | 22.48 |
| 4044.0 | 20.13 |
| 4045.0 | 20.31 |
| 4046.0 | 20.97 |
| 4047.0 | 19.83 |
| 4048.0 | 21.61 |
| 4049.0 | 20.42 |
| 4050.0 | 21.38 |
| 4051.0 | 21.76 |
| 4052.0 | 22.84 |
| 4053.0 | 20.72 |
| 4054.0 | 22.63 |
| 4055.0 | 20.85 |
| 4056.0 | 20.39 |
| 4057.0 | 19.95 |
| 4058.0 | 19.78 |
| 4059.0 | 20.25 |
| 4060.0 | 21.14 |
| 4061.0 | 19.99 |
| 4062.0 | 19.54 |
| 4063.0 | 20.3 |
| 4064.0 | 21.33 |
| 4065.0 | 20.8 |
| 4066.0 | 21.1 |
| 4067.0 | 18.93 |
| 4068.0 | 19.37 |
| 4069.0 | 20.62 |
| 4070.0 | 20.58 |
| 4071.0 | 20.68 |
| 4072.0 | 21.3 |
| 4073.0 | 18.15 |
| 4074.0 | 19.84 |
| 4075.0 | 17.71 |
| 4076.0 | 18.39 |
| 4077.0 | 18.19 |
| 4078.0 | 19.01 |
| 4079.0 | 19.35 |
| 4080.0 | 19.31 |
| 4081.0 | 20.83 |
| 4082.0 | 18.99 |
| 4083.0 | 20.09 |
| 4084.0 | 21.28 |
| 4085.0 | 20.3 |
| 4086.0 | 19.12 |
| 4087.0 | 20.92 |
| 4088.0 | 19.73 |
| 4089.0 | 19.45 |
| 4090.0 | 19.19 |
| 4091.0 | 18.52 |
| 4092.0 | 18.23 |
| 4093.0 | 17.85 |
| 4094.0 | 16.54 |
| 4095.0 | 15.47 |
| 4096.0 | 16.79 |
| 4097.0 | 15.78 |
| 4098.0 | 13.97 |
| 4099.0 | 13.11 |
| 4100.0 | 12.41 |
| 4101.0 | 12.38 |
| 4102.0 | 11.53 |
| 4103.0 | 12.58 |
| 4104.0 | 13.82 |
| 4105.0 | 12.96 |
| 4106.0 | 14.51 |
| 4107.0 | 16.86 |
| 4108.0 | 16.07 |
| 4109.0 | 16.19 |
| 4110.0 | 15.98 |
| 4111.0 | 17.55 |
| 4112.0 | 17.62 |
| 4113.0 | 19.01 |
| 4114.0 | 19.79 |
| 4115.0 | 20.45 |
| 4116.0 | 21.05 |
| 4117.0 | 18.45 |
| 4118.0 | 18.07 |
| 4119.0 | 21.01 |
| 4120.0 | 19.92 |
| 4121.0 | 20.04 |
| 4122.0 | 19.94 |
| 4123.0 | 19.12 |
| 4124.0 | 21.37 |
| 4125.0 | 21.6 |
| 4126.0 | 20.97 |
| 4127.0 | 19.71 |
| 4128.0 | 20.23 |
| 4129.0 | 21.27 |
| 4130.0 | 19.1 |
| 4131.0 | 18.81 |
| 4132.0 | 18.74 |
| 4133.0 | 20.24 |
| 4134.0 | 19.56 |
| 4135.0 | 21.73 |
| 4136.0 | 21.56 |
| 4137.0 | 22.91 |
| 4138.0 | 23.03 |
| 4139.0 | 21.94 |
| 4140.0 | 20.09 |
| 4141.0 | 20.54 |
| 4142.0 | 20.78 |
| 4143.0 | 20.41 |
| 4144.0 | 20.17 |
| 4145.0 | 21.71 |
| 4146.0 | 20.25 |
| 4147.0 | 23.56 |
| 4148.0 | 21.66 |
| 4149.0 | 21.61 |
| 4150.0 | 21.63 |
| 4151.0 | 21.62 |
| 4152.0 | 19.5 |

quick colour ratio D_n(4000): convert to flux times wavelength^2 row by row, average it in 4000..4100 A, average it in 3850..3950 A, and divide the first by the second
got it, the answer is 1.41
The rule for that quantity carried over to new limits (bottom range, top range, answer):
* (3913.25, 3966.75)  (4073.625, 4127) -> 1.27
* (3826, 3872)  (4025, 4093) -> 1.62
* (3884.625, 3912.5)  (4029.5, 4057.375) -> 1.56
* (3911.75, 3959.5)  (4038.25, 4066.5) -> 1.40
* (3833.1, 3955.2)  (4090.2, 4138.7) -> 1.34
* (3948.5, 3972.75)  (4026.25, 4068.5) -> 1.72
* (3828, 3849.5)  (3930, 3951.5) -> 1.35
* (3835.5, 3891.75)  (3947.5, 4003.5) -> 1.17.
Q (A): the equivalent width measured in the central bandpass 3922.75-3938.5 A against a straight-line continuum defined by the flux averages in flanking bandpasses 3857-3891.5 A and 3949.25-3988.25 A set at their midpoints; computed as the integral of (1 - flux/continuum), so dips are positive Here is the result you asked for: 0.7 A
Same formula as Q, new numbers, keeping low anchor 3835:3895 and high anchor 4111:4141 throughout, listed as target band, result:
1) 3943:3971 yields 4.1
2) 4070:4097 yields 0.3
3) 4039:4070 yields -4.0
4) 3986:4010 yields -4.1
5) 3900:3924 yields -4.0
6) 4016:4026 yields -2.3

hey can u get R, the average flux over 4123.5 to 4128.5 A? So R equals 20.8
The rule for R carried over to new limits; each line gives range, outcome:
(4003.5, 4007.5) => 20.5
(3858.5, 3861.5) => 16.7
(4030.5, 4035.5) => 20.5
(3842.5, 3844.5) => 14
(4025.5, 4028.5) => 21.6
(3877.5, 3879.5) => 13.8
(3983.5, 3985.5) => 18.8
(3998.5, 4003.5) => 19.8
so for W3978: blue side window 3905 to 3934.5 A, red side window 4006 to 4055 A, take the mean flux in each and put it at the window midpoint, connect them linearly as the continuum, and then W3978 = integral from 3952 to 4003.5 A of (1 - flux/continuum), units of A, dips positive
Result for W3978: 9.6 A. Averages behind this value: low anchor 16.3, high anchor 21.3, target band 15.5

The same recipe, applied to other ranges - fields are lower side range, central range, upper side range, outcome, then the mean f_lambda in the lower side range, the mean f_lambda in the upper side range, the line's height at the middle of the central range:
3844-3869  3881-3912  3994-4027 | 5.65 A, 16.4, 20.9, 17.5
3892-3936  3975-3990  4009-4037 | 1.69 A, 15.9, 21.2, 19.2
